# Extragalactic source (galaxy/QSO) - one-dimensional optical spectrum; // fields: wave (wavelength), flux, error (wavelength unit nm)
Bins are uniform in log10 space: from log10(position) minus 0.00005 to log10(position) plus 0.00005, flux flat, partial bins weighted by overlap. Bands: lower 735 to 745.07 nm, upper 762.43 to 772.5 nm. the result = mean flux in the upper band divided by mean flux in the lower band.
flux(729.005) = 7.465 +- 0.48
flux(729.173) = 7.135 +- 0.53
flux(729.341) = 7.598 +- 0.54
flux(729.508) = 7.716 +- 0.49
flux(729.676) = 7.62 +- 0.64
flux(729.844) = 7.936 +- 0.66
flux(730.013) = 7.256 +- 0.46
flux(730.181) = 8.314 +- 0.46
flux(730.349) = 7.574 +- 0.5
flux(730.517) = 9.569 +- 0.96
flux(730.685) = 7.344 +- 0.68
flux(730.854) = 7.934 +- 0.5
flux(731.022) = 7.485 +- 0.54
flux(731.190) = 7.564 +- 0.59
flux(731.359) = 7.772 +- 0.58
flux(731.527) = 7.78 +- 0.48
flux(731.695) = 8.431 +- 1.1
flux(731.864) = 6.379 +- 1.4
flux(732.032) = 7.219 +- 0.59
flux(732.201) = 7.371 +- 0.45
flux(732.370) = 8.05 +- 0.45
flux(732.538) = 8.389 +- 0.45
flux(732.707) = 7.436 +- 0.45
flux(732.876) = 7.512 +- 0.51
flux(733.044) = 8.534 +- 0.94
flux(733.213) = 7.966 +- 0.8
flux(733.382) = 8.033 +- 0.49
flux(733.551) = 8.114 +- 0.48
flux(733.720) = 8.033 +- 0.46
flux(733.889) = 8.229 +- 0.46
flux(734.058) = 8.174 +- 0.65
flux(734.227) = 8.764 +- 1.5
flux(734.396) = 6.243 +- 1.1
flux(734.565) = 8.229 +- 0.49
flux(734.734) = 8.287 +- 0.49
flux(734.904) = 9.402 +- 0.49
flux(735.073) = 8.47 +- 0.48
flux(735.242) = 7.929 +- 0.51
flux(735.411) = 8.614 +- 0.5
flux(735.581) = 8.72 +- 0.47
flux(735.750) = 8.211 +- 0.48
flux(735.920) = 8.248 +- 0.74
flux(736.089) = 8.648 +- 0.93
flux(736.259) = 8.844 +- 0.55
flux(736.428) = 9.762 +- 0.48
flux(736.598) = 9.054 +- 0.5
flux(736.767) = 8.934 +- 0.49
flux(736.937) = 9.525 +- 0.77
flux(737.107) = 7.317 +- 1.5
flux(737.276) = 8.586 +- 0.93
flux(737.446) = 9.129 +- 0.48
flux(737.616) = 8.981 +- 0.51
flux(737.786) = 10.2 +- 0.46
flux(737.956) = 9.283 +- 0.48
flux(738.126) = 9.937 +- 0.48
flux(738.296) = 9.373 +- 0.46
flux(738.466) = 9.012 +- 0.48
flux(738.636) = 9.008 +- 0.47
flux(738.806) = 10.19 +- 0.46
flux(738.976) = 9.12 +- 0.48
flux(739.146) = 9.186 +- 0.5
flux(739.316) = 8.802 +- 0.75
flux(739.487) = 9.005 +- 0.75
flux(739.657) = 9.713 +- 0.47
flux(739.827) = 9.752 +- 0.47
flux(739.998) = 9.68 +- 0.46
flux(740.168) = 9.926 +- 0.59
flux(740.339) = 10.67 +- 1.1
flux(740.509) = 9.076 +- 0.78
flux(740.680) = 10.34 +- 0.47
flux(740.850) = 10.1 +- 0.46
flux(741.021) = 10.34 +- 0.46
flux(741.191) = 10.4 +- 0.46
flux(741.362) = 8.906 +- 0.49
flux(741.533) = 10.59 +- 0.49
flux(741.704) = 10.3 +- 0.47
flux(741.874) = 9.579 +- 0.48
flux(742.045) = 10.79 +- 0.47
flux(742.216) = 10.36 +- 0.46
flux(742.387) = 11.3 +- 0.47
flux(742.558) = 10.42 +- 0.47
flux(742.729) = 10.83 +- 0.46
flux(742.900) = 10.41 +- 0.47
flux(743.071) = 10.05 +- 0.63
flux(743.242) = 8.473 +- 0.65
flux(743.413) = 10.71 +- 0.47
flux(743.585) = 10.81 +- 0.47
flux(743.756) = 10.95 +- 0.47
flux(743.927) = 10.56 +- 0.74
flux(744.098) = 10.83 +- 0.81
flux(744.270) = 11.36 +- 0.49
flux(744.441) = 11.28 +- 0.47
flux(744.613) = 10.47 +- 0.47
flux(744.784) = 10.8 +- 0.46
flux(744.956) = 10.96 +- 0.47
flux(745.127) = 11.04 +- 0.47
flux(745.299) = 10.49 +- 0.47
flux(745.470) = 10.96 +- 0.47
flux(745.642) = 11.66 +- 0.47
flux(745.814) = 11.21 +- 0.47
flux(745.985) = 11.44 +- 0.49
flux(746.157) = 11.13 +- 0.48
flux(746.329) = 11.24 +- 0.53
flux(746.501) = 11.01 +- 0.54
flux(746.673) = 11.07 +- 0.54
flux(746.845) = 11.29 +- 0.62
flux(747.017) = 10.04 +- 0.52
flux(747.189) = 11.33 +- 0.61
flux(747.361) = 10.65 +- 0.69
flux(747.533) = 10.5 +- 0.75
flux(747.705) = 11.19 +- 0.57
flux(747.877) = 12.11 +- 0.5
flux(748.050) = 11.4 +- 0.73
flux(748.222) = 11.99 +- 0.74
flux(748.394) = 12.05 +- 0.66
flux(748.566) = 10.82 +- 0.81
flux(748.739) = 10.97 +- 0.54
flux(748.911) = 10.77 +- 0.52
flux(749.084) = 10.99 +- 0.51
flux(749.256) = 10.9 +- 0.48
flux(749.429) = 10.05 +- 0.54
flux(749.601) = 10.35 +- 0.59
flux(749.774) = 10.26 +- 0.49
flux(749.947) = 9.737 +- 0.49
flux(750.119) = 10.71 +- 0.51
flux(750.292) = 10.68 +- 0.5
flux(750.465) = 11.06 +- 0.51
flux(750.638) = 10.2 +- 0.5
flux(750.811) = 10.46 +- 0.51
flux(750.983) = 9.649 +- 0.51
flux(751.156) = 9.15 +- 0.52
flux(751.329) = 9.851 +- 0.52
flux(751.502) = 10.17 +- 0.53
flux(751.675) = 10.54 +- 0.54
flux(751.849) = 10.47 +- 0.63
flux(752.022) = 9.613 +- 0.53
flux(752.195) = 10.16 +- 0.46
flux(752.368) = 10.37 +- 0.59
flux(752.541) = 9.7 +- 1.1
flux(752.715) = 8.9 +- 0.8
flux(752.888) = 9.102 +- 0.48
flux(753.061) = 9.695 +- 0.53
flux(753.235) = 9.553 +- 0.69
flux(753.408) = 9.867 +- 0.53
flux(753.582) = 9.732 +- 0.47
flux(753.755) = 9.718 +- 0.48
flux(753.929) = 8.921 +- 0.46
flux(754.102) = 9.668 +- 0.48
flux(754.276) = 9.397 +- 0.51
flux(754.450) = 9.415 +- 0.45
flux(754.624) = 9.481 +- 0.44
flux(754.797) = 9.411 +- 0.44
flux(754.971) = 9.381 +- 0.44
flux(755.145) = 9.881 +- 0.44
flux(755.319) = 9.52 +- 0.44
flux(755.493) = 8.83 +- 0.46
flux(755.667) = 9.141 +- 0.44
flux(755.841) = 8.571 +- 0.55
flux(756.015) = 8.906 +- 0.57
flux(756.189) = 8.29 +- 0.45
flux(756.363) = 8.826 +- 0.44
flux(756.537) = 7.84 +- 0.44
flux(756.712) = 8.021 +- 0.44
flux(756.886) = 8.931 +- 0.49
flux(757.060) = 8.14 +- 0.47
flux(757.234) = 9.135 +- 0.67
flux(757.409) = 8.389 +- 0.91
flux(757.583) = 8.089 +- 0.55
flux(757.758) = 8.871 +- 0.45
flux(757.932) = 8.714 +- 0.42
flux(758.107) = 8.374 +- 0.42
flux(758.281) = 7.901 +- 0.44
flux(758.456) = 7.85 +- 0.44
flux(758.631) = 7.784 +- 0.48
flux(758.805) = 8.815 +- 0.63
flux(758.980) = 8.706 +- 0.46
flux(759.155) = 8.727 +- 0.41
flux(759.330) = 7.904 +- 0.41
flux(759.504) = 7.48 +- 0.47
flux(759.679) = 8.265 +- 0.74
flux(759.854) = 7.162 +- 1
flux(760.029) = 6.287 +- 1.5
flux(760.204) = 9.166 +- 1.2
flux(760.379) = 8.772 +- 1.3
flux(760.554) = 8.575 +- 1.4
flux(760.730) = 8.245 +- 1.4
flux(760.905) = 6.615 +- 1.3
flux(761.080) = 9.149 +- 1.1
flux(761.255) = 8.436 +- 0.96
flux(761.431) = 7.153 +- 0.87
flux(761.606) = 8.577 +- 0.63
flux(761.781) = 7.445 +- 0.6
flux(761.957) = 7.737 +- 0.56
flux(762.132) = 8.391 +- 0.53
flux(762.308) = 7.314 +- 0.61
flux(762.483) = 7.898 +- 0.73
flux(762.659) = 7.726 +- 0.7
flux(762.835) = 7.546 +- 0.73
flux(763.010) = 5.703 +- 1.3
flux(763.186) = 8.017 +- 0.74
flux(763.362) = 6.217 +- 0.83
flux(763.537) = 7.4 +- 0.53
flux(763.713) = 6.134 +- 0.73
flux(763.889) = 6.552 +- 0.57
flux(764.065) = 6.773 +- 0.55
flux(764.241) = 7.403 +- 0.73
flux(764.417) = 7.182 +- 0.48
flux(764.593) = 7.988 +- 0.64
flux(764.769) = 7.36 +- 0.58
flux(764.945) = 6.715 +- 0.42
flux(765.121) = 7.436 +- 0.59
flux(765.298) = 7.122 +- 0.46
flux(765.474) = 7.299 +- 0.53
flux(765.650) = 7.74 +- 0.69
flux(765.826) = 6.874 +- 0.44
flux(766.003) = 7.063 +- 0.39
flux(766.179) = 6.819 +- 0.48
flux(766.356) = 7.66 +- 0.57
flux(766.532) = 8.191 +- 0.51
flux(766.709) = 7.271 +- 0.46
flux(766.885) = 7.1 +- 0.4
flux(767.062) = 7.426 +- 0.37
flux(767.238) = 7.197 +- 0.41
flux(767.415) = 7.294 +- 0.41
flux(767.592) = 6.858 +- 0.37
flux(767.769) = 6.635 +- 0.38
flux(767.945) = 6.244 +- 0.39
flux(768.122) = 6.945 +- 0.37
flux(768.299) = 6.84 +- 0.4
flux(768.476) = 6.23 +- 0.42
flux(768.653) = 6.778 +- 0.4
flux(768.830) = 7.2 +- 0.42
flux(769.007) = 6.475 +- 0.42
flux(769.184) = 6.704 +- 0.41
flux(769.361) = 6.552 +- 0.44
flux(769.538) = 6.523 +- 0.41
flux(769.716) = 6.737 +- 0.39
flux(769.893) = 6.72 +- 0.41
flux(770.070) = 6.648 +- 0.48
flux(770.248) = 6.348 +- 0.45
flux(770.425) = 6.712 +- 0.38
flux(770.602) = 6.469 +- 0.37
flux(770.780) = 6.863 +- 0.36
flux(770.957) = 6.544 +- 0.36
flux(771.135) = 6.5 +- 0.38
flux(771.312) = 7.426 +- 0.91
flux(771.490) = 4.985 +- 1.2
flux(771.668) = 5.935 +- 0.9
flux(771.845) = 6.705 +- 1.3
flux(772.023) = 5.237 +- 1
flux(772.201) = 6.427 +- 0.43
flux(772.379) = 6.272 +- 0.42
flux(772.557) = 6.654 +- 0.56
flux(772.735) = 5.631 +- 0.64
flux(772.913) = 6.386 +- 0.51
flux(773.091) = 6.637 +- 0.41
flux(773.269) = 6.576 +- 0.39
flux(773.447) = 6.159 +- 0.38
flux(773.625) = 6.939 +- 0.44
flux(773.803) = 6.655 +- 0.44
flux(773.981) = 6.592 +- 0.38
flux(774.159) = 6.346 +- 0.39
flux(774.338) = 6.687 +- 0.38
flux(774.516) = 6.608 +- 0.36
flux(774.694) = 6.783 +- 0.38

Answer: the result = 0.7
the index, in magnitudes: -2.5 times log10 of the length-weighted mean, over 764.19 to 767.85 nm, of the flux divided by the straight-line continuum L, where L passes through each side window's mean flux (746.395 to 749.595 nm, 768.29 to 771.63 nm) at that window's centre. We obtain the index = 0.016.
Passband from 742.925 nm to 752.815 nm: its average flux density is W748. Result 10.7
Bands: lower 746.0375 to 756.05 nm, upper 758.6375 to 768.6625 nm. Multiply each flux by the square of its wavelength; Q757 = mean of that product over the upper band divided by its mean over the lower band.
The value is 0.75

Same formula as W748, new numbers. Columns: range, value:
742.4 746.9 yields 10.8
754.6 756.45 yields 9.1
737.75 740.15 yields 9.45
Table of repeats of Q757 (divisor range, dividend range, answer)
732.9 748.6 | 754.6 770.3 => 0.83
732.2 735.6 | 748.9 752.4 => 1.32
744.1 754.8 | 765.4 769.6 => 0.70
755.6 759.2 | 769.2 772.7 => 0.79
